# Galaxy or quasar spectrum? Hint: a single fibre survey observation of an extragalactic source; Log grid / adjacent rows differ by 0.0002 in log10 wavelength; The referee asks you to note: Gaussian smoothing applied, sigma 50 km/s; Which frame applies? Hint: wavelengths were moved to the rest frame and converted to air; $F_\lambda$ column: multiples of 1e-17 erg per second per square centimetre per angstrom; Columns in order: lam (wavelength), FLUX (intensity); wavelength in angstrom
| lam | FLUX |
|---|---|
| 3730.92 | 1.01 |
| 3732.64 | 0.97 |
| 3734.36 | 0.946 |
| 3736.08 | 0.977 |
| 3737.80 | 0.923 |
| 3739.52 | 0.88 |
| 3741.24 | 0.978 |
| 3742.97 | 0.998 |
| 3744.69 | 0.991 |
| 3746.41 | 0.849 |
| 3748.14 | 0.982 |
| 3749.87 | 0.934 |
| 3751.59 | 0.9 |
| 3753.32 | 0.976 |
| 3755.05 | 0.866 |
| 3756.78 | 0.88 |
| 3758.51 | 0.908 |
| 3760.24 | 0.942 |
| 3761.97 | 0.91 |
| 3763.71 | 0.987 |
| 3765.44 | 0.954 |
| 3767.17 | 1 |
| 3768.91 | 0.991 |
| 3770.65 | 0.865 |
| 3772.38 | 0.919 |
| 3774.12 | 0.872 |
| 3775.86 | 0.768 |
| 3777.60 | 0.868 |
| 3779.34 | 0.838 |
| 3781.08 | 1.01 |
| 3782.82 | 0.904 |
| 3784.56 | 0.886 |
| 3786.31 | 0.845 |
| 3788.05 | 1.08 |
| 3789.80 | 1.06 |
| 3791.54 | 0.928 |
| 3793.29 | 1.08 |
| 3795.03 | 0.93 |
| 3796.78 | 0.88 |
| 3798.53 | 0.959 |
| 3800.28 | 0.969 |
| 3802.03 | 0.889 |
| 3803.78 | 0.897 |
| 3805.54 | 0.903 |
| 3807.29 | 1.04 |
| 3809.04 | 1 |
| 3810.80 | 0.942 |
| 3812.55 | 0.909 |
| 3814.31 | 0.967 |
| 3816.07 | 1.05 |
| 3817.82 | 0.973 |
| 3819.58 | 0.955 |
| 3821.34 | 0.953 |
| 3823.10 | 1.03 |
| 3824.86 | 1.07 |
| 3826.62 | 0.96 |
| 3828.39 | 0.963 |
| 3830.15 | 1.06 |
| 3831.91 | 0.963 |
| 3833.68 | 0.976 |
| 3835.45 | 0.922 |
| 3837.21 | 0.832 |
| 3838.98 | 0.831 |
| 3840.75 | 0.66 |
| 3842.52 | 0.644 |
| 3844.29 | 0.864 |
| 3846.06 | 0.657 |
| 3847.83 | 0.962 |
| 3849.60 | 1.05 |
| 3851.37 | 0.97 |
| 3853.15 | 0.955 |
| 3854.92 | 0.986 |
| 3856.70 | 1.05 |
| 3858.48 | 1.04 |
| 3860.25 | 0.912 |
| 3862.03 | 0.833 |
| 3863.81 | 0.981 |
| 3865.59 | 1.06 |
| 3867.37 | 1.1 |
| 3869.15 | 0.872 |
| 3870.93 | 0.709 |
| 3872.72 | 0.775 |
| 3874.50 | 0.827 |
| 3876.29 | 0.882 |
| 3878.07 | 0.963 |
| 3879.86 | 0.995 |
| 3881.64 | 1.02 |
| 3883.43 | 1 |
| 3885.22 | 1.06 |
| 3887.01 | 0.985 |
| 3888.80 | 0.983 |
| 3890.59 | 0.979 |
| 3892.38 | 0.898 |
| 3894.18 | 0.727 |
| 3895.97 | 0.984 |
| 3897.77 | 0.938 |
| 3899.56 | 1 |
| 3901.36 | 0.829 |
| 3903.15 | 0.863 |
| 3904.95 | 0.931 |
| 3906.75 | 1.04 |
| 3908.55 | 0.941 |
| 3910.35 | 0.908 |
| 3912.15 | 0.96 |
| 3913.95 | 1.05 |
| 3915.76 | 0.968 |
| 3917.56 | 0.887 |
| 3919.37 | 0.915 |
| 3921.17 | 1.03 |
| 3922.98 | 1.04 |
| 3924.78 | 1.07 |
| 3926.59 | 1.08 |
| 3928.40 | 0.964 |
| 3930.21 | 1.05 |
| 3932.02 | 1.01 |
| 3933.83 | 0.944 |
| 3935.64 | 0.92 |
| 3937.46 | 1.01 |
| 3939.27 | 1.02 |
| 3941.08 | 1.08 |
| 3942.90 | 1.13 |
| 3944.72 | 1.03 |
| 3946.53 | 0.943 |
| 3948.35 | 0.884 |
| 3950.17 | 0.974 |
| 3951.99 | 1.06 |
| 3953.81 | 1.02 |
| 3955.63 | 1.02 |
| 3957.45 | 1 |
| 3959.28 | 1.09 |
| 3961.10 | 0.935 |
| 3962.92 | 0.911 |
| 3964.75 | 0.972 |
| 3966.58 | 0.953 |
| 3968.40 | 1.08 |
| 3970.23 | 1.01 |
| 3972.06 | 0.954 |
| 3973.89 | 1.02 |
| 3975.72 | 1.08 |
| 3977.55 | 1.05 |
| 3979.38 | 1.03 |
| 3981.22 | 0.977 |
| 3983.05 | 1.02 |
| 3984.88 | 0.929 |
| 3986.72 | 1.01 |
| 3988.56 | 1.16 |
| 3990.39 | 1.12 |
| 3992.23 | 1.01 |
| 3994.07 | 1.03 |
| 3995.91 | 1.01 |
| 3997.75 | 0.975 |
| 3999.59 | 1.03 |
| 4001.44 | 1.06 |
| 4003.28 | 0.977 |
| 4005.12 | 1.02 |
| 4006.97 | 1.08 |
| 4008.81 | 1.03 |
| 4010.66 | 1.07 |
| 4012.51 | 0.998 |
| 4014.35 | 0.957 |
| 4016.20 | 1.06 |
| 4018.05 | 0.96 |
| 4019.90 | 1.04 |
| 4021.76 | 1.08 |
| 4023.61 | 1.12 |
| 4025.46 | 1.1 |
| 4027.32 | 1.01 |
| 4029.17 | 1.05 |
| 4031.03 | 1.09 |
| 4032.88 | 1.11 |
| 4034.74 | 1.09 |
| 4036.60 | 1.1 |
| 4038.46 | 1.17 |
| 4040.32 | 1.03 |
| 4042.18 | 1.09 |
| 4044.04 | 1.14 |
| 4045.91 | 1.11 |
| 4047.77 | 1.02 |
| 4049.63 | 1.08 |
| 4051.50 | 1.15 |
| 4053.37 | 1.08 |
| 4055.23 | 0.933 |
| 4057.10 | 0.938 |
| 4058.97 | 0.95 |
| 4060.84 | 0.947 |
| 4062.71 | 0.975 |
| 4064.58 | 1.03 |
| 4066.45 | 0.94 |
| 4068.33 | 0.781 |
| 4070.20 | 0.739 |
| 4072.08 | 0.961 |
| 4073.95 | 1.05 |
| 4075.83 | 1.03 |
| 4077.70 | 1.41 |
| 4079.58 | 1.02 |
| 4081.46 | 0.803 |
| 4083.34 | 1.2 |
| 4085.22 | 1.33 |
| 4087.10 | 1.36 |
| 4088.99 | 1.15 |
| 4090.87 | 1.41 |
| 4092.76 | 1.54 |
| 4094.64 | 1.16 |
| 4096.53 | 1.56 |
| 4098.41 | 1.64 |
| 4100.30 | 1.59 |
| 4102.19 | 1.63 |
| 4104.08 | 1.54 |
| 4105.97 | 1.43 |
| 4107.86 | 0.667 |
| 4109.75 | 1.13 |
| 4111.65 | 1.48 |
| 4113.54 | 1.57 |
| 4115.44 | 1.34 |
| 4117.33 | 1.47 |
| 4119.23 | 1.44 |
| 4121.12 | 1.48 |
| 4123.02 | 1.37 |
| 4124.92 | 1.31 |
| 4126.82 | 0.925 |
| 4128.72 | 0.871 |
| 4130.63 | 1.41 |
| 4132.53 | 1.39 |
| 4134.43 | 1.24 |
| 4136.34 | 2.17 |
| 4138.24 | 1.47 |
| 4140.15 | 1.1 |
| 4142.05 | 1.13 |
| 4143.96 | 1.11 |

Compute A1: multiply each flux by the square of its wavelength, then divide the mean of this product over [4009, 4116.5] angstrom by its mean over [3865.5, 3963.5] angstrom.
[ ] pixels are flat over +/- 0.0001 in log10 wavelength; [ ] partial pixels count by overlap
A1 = 1.27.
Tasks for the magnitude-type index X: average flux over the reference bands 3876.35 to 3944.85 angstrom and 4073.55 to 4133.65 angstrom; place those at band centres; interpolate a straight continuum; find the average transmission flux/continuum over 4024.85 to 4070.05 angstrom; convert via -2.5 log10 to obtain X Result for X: 0.17 mag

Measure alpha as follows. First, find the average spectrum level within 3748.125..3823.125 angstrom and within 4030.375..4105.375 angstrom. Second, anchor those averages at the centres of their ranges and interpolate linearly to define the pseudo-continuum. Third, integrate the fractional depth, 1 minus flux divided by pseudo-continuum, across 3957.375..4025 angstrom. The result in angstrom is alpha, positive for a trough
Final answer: 4.3 angstrom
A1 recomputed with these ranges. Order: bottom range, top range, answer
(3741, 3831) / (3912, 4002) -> 1.16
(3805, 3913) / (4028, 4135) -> 1.42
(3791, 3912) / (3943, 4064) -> 1.19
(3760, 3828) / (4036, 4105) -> 1.40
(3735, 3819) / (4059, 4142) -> 1.58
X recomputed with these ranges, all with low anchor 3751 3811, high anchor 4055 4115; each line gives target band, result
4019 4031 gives 0.070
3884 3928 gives 0.084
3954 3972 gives 0.094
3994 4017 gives 0.101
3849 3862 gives 0.014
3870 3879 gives 0.213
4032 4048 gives 0.051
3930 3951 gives 0.073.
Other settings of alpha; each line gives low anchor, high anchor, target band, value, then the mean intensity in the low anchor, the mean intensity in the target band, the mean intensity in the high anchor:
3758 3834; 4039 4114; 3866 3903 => 3.32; 0.951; 0.927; 1.16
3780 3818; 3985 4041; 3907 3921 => 0.72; 0.958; 0.956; 1.05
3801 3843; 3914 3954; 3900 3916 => 0.69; 0.936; 0.944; 1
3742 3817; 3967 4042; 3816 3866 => 1.70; 0.938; 0.934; 1.04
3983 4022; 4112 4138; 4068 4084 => 3.10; 1.03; 1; 1.39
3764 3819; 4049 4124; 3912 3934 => 1.25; 0.942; 1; 1.21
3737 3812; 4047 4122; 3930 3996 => 5.07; 0.934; 1.01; 1.2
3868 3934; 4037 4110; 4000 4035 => 1.17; 0.949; 1.05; 1.15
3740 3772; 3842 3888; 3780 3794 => -0.51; 0.939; 0.971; 0.932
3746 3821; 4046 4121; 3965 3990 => 1.86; 0.937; 1.02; 1.19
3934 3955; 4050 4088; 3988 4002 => -0.42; 1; 1.05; 1.03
